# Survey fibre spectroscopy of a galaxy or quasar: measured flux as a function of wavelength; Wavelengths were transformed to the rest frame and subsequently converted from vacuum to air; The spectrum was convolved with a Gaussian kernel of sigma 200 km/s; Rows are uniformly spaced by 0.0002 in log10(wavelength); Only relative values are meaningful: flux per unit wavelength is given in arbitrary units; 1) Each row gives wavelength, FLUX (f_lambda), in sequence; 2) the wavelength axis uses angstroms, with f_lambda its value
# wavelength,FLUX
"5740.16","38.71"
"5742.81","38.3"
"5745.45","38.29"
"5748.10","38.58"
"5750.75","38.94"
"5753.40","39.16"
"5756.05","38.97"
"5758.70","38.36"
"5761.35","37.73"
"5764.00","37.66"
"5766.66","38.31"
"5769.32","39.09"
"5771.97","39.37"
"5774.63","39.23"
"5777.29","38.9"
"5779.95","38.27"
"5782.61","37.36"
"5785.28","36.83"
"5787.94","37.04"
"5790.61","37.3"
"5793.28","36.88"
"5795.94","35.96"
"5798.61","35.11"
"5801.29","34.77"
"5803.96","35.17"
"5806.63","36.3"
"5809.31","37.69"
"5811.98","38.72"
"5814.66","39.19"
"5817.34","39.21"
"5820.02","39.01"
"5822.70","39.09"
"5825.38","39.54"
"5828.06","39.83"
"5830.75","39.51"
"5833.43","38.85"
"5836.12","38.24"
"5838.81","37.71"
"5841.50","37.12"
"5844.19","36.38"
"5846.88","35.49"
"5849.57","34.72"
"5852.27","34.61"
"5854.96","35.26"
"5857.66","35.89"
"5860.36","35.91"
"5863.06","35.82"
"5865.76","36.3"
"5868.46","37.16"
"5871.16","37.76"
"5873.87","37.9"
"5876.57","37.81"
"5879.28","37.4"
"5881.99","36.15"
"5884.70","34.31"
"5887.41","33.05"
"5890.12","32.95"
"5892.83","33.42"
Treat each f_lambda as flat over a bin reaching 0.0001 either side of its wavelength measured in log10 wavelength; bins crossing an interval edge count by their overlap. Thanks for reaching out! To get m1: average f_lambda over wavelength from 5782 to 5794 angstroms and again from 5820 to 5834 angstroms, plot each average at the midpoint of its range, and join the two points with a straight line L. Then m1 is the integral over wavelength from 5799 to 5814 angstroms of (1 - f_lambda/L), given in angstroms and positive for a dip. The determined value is 0.6 angstroms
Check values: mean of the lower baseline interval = 37.1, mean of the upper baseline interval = 39.4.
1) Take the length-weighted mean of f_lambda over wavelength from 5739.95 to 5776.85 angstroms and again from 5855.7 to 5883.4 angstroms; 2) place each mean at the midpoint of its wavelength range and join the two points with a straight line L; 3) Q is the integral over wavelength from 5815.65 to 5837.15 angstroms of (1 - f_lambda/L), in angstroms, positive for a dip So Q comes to -1.0 angstroms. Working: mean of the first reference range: 38.6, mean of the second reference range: 36.8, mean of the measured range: 39.2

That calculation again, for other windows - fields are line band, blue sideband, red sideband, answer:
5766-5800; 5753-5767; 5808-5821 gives 0.8 angstroms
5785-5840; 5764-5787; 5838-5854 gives -1.0 angstroms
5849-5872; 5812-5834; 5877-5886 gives 0.8 angstroms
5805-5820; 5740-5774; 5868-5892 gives -0.3 angstroms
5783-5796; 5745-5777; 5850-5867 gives 0.3 angstroms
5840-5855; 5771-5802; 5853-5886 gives 0.4 angstroms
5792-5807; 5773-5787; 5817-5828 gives 1.2 angstroms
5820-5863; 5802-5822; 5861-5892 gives -0.2 angstroms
